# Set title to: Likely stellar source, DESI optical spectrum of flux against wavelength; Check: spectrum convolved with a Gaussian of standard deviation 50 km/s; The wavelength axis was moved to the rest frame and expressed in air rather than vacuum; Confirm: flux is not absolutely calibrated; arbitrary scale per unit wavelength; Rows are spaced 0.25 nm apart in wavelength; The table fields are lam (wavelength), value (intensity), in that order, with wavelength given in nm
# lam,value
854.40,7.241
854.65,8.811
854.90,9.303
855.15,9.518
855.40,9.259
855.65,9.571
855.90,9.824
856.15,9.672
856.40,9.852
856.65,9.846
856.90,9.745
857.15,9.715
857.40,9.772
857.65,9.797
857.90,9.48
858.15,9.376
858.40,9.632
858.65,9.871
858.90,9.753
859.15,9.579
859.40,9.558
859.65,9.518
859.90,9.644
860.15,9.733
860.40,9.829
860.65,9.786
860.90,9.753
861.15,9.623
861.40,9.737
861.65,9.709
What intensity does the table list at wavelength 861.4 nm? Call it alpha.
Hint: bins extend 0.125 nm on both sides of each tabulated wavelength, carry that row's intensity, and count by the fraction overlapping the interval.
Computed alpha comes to 9.737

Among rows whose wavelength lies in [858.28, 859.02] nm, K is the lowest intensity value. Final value 9.632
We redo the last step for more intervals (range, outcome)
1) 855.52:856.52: 9.571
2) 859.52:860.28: 9.518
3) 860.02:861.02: 9.733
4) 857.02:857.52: 9.715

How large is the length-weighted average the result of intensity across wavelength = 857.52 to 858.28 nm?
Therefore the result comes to 9.55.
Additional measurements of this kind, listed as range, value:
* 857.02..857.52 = 9.74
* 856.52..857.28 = 9.77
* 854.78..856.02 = 9.49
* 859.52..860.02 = 9.58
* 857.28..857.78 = 9.78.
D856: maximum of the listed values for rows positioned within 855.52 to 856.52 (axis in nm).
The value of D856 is 9.852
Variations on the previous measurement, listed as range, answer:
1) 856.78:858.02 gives 9.797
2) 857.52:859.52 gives 9.871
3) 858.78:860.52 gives 9.829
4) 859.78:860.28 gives 9.733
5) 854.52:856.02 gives 9.824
